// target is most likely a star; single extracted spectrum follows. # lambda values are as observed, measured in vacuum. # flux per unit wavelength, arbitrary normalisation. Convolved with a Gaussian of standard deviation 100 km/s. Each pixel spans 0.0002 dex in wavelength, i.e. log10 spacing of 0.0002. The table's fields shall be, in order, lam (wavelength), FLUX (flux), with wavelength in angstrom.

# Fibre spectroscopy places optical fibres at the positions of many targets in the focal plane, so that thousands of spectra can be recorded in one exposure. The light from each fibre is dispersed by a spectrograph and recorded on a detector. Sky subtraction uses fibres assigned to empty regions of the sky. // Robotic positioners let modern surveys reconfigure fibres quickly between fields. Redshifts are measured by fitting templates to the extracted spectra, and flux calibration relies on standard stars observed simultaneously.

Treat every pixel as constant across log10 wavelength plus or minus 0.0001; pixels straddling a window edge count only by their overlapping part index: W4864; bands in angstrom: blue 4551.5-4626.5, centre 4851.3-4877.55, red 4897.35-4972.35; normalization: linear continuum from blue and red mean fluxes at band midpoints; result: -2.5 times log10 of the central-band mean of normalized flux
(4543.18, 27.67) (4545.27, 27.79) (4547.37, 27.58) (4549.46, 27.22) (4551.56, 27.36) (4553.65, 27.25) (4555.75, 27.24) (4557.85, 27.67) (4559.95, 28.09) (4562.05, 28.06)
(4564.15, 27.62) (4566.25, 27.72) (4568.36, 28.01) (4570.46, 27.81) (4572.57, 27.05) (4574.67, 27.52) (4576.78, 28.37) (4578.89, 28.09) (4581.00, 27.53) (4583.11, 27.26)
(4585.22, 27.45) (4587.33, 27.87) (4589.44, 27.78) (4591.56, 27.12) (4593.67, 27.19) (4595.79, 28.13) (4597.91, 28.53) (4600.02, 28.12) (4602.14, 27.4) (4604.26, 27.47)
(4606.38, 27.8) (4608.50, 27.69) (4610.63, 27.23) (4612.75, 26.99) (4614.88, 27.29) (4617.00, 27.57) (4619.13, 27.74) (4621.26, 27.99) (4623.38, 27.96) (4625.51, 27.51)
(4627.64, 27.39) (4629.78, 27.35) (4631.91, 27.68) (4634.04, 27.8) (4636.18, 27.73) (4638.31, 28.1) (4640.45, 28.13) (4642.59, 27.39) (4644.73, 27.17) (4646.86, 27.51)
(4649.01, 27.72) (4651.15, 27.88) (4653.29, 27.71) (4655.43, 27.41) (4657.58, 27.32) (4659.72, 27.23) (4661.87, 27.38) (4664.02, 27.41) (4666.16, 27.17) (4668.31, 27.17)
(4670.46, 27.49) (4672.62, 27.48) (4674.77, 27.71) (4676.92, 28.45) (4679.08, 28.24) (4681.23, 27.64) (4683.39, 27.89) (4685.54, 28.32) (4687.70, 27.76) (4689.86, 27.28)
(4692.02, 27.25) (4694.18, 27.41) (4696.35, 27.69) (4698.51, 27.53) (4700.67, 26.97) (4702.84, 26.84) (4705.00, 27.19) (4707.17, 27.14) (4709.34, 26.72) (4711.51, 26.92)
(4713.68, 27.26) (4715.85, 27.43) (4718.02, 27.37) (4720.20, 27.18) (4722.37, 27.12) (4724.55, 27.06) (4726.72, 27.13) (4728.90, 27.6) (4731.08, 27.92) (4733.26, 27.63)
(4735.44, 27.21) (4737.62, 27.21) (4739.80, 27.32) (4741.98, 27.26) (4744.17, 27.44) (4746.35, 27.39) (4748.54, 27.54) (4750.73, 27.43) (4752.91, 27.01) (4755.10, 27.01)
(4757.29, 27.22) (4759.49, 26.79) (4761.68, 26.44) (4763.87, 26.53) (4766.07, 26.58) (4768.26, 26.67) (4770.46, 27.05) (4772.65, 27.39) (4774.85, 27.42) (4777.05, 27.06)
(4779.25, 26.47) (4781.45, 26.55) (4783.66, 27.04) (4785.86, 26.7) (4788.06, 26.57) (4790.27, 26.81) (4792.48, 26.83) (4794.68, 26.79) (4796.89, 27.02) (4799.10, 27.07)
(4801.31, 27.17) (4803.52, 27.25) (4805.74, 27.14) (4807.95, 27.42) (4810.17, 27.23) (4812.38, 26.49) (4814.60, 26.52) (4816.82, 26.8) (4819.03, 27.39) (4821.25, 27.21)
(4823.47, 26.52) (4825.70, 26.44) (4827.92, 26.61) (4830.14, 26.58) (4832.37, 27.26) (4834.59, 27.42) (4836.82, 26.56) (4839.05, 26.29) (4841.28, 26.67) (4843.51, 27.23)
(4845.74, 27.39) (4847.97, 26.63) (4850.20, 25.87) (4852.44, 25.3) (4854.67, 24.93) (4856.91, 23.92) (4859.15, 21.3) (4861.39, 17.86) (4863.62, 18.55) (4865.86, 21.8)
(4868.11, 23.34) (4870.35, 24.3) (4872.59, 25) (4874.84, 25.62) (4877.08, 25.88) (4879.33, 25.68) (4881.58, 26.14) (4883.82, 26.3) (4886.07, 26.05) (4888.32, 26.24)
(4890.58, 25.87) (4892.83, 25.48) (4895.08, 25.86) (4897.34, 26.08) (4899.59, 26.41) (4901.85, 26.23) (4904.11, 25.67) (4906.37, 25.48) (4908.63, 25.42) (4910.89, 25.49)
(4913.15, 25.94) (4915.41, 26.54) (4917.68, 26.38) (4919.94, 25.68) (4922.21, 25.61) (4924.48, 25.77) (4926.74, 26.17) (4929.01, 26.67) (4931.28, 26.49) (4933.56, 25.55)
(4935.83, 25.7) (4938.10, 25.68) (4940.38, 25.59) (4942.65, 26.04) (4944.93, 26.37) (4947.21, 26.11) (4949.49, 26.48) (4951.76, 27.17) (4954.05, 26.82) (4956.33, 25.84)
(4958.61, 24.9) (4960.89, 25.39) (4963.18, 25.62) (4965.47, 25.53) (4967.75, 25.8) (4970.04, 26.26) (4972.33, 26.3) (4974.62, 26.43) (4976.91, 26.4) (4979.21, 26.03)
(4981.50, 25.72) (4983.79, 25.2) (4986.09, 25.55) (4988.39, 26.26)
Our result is 0.14 mag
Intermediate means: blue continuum 27.7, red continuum 26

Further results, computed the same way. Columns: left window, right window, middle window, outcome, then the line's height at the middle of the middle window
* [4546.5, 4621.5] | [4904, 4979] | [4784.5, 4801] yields -0.01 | 26.7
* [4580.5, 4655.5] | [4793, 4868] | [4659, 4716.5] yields -0.02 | 27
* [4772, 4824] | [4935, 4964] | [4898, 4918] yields 0.01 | 26.3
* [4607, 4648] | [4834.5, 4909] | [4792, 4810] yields -0.05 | 25.8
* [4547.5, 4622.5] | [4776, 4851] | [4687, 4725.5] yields 0.00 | 27.2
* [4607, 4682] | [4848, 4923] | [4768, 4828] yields -0.04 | 25.9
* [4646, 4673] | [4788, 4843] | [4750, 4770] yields 0.01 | 27.1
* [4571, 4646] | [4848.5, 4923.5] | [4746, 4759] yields -0.04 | 26.2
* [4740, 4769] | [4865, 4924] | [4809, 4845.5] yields -0.02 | 26.3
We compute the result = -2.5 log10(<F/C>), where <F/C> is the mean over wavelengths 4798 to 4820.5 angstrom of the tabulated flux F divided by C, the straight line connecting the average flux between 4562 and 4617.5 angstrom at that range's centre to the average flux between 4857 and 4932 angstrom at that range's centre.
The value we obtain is -0.052 mag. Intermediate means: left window 27.6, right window 25.1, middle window 27.1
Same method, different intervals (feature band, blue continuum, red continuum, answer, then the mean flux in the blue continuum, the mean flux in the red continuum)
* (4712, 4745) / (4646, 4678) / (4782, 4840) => 0.00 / 27.5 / 26.9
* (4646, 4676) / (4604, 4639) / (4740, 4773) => 0.00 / 27.6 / 27.1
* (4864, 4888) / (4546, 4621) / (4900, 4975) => 0.06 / 27.6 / 26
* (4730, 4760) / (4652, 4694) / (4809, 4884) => -0.03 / 27.6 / 25.4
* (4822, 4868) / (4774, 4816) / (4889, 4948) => 0.06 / 26.9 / 25.9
